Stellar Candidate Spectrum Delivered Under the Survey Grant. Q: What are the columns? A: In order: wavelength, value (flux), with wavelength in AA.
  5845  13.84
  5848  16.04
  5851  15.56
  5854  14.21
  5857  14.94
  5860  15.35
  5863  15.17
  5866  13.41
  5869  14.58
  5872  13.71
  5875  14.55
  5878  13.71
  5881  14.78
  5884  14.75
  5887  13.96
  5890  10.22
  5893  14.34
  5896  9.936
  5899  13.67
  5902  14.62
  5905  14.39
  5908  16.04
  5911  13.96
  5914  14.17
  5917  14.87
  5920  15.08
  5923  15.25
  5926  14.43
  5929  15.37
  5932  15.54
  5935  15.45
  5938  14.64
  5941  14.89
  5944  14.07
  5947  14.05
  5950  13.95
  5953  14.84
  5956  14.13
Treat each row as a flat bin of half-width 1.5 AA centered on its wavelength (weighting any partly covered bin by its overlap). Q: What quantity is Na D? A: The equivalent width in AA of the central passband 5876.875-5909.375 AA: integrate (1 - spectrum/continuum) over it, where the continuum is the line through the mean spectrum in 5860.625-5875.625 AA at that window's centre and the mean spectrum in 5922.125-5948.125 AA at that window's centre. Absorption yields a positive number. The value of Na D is 1.9 AA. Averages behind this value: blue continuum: 14.3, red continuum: 14.9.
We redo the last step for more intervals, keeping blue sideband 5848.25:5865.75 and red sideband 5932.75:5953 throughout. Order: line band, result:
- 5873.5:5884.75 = 0.3 AA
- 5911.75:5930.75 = -0.2 AA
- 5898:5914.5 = 0.3 AA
